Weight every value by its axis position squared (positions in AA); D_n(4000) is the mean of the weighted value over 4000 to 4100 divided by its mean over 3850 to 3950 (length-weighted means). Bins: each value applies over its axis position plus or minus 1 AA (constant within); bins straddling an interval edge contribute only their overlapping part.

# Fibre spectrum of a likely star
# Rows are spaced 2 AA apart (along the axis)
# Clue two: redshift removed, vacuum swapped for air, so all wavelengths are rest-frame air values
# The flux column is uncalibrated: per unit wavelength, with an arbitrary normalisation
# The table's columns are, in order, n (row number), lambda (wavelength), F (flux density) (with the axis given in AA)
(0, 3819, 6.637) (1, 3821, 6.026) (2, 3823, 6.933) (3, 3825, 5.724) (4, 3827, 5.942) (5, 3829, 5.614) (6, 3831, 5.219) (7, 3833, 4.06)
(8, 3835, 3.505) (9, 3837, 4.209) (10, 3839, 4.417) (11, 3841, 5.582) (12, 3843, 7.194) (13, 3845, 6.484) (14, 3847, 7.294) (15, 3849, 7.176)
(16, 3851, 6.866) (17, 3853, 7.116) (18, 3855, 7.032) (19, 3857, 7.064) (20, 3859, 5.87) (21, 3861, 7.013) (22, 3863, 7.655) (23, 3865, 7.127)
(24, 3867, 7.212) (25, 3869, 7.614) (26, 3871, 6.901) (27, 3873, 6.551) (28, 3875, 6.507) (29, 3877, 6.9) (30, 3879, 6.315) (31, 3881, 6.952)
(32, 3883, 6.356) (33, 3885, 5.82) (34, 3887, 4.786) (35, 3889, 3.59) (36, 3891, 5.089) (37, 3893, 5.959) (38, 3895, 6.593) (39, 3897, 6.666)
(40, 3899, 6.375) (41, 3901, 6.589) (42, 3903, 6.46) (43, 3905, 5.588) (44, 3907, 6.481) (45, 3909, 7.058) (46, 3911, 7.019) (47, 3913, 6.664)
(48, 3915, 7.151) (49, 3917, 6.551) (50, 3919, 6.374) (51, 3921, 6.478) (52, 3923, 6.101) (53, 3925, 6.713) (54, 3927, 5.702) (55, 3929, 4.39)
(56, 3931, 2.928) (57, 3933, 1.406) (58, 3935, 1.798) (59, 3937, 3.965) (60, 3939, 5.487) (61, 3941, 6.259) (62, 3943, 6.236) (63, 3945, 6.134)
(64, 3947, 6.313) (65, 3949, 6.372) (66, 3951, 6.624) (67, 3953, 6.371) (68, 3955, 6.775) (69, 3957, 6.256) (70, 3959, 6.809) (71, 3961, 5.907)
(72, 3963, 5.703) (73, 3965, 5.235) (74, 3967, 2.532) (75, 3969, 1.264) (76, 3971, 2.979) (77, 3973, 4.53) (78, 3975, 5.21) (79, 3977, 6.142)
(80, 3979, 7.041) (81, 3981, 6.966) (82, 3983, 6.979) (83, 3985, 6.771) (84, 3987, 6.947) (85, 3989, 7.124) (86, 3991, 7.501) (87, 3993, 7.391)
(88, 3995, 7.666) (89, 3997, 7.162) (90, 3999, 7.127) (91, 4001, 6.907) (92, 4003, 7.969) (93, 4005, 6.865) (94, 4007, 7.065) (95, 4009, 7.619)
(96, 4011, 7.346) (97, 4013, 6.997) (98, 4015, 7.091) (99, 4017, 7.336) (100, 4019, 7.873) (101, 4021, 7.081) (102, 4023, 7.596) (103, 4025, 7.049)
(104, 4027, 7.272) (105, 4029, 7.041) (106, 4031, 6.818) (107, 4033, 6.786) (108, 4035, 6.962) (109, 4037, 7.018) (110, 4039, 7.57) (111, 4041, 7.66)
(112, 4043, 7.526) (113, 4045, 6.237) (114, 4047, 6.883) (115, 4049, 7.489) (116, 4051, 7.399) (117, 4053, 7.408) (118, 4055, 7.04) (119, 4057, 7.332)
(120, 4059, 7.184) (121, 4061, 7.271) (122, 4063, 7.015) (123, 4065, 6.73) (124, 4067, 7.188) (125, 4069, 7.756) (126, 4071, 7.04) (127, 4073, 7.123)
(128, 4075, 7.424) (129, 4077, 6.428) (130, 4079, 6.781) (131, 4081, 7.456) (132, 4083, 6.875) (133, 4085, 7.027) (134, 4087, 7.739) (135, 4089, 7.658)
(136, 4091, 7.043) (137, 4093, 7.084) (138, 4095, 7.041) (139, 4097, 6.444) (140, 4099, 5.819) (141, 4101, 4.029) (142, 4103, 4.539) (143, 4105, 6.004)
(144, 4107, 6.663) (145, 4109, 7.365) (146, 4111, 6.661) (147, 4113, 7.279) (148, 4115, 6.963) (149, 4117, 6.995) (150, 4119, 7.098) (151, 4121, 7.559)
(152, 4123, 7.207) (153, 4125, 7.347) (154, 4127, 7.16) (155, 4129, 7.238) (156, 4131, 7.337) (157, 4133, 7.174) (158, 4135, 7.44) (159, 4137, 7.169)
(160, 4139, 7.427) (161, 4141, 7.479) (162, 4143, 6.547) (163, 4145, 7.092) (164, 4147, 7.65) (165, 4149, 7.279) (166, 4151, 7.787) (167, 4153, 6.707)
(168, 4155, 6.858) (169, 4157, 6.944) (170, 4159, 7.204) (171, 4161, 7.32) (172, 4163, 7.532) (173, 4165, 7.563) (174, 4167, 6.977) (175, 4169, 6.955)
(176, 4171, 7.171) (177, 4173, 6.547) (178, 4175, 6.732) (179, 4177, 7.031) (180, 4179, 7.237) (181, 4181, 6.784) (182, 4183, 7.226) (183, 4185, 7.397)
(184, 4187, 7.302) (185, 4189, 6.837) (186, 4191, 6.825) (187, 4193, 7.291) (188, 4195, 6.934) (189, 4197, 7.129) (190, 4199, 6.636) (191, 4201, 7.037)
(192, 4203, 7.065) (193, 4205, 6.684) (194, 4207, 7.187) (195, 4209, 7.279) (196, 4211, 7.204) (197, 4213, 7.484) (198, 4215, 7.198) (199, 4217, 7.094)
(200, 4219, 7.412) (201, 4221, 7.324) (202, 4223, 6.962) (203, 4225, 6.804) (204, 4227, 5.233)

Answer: 1.27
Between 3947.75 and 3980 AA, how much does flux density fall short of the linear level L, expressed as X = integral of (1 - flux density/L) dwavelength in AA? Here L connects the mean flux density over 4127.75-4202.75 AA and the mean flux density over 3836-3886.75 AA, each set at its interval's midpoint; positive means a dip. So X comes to 6.7 AA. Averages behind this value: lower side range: 6.58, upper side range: 7.13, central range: 5.37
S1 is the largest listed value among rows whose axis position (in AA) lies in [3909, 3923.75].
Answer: 7.151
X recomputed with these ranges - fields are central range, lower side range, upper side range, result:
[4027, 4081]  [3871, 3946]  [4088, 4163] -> -4.6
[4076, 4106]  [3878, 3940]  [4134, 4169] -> 1.3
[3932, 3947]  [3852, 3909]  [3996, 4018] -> 4.9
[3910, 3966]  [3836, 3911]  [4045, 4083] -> 7.9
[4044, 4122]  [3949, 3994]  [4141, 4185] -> -3.6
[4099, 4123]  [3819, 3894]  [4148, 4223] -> 1.5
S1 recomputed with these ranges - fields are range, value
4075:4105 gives 7.739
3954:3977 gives 6.809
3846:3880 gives 7.655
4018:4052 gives 7.873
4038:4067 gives 7.66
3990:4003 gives 7.969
